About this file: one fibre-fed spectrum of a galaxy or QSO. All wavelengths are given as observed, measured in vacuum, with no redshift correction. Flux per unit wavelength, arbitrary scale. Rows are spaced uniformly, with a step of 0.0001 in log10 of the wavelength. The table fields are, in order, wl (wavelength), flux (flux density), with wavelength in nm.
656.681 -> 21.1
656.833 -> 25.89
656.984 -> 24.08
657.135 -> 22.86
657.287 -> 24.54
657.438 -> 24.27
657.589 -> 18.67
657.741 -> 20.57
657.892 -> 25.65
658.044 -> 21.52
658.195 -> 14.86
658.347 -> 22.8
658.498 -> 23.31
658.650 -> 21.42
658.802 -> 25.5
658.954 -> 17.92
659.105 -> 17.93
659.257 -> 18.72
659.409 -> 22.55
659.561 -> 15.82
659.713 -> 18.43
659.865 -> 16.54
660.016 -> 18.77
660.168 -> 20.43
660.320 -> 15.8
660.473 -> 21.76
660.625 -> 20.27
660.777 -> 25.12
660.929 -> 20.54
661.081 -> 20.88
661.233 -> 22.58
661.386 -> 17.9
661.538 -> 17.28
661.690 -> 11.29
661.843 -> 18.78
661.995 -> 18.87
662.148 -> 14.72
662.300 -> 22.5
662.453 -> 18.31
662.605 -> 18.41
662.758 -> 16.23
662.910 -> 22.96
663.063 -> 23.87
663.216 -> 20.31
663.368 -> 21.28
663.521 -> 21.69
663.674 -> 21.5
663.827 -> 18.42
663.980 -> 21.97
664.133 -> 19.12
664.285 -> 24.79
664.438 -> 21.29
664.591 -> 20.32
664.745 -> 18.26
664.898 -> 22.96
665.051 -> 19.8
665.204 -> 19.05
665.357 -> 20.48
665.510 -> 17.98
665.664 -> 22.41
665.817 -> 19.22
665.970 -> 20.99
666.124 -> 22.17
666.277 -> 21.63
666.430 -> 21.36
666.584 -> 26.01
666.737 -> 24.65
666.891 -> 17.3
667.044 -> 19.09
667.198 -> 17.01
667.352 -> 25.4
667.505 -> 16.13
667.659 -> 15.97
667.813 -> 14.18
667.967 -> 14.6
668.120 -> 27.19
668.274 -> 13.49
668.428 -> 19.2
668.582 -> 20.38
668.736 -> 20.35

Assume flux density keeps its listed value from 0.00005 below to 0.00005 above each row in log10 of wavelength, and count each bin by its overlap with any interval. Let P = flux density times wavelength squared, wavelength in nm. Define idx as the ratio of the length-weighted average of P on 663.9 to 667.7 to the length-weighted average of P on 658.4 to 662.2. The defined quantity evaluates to 1.08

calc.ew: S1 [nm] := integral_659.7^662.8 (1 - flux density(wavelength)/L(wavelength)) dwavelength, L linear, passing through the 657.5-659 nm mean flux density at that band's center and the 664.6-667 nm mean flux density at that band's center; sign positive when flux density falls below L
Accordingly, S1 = 0.34 nm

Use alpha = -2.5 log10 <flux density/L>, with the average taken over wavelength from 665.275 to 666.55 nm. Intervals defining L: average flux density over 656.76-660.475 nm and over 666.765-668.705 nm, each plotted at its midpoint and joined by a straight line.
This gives -0.11 mag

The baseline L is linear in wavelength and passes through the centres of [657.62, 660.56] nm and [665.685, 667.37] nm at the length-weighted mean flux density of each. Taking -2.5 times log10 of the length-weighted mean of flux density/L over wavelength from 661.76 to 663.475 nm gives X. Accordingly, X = 0.05 mag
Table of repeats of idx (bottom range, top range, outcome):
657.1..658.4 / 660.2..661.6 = 0.94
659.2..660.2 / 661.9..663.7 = 1.08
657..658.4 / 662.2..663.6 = 0.96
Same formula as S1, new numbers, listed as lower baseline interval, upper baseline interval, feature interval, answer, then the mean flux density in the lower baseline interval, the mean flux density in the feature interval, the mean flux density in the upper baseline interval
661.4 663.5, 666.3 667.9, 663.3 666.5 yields -0.24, 18.9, 20.8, 19.7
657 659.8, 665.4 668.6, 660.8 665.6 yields 0.11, 21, 19.9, 19.8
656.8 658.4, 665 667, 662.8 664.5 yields -0.01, 22.2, 21.5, 21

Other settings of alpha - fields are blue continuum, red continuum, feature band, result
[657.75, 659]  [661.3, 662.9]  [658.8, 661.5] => 0.002 mag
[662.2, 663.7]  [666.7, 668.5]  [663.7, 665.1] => -0.046 mag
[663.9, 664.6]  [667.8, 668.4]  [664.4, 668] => -0.014 mag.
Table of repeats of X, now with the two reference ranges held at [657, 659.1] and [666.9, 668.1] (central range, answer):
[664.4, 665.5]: -0.06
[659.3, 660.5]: 0.13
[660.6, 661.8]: 0.06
